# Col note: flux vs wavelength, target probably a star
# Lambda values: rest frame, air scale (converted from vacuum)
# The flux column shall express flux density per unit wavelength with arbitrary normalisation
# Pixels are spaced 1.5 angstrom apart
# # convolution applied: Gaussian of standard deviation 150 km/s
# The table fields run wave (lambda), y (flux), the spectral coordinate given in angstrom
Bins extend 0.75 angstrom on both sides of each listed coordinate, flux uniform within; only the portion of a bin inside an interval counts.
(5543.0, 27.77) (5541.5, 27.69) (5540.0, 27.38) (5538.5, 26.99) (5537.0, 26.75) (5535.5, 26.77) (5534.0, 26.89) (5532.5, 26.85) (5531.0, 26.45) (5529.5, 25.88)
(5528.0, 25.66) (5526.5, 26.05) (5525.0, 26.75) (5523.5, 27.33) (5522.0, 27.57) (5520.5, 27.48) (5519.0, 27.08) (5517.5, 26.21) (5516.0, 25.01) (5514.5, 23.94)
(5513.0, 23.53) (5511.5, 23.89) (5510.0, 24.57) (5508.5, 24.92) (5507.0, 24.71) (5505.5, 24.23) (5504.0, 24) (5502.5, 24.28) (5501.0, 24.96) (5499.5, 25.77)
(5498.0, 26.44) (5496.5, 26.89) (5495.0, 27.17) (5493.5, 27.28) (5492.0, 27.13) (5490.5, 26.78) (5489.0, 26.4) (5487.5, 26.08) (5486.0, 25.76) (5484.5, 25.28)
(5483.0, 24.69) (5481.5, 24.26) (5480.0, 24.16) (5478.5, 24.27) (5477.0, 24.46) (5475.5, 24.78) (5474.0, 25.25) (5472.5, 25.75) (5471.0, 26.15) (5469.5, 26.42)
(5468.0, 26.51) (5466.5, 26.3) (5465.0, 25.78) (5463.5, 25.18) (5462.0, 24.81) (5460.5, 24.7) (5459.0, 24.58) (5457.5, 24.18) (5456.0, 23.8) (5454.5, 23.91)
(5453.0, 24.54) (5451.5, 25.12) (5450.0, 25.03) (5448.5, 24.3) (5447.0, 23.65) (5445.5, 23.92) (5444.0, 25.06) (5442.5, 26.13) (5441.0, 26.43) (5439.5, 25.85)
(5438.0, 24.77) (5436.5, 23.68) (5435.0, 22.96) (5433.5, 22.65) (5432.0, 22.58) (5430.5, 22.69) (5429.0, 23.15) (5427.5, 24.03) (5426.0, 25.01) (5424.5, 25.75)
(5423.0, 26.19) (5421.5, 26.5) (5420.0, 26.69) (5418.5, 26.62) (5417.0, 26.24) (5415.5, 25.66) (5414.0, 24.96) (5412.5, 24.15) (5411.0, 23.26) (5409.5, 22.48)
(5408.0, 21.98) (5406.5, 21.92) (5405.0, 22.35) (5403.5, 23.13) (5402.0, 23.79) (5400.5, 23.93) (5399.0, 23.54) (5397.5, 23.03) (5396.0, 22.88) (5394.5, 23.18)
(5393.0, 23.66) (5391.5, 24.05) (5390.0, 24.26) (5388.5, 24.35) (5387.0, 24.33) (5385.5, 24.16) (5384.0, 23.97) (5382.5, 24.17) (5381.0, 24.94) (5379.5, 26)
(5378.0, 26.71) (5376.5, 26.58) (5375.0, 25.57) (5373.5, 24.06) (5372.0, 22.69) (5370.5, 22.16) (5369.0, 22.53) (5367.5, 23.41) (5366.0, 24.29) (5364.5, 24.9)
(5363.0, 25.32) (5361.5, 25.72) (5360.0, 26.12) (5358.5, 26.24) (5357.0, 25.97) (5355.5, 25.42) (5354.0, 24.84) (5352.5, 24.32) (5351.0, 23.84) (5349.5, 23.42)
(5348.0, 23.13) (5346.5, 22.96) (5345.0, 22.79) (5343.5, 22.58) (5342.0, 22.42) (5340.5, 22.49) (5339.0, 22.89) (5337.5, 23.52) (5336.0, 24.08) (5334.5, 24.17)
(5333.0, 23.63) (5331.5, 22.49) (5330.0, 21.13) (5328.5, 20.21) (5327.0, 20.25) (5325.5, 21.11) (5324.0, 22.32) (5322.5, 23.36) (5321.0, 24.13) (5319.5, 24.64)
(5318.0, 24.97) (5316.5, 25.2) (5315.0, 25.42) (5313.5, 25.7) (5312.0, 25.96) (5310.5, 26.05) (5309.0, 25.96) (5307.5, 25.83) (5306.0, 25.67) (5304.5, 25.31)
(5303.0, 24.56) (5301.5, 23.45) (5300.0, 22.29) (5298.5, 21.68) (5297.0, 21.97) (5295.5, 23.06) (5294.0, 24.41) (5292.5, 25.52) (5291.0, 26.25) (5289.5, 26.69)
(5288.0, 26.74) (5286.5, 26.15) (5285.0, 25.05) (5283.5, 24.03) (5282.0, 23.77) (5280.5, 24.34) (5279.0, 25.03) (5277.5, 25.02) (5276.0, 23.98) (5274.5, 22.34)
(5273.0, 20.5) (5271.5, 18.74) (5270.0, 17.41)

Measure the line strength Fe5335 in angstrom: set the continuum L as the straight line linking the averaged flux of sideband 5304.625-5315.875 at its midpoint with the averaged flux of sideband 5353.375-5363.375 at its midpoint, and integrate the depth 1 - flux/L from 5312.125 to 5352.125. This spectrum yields 3.87 angstrom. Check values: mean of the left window 25.8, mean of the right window 25.7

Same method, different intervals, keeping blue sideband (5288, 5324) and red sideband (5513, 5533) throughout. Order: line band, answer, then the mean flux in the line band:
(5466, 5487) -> 0.49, 25.3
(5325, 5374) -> 2.95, 23.5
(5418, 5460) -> 1.64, 24.6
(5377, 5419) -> 2.12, 24.1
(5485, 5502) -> -0.24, 26.4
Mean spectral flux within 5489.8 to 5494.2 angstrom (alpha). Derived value 27.1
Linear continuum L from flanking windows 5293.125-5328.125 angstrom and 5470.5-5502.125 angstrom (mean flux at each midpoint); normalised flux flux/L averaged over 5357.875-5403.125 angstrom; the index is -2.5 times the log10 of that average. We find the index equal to 0.02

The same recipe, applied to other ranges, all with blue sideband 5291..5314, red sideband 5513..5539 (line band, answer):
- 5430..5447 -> 0.06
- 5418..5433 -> 0.03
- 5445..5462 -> 0.06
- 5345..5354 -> 0.06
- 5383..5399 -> 0.07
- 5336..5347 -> 0.09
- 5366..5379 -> 0.04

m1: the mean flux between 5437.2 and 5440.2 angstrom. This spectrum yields 25.3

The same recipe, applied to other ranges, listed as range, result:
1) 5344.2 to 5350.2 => 23.1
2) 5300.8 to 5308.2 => 25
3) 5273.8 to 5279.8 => 24.1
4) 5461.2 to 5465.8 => 25.3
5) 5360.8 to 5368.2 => 24.7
